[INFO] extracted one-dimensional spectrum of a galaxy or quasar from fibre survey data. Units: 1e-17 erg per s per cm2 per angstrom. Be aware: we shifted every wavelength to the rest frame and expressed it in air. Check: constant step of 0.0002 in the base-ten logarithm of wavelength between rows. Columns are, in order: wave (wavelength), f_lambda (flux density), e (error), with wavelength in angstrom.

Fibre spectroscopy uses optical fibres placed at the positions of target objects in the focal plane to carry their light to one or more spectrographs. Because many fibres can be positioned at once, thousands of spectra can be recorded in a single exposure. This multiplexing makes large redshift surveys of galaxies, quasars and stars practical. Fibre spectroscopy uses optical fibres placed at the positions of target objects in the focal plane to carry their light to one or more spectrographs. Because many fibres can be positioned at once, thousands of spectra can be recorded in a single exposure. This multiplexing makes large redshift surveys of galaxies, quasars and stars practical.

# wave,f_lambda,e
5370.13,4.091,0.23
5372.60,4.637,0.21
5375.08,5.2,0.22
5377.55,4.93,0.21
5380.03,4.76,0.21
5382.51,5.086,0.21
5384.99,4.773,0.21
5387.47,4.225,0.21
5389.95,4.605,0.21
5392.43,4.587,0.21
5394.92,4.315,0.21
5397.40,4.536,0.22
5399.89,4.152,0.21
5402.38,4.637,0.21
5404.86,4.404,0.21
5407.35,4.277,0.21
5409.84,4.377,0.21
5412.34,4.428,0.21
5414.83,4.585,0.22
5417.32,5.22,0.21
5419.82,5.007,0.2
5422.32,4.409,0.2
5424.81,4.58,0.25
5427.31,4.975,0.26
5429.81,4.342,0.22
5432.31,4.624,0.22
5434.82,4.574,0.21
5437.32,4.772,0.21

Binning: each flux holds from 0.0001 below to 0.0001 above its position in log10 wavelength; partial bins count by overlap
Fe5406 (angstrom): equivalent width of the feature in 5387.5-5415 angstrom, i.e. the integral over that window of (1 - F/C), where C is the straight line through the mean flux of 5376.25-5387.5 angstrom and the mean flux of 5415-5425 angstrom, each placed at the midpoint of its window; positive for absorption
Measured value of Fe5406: 2.17 angstrom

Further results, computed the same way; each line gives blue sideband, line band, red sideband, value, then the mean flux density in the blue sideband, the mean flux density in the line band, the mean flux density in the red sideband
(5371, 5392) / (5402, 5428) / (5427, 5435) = 0.1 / 4.76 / 4.62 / 4.59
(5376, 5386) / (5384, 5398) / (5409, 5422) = 1.0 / 4.9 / 4.5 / 4.71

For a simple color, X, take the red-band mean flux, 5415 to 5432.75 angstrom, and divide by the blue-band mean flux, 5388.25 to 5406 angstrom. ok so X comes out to 1.1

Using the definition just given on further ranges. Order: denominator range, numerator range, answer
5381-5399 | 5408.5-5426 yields 1.02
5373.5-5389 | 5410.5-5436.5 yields 0.97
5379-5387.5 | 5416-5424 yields 1.02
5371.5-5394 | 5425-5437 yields 0.98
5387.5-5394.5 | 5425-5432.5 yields 1.03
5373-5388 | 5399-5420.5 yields 0.94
